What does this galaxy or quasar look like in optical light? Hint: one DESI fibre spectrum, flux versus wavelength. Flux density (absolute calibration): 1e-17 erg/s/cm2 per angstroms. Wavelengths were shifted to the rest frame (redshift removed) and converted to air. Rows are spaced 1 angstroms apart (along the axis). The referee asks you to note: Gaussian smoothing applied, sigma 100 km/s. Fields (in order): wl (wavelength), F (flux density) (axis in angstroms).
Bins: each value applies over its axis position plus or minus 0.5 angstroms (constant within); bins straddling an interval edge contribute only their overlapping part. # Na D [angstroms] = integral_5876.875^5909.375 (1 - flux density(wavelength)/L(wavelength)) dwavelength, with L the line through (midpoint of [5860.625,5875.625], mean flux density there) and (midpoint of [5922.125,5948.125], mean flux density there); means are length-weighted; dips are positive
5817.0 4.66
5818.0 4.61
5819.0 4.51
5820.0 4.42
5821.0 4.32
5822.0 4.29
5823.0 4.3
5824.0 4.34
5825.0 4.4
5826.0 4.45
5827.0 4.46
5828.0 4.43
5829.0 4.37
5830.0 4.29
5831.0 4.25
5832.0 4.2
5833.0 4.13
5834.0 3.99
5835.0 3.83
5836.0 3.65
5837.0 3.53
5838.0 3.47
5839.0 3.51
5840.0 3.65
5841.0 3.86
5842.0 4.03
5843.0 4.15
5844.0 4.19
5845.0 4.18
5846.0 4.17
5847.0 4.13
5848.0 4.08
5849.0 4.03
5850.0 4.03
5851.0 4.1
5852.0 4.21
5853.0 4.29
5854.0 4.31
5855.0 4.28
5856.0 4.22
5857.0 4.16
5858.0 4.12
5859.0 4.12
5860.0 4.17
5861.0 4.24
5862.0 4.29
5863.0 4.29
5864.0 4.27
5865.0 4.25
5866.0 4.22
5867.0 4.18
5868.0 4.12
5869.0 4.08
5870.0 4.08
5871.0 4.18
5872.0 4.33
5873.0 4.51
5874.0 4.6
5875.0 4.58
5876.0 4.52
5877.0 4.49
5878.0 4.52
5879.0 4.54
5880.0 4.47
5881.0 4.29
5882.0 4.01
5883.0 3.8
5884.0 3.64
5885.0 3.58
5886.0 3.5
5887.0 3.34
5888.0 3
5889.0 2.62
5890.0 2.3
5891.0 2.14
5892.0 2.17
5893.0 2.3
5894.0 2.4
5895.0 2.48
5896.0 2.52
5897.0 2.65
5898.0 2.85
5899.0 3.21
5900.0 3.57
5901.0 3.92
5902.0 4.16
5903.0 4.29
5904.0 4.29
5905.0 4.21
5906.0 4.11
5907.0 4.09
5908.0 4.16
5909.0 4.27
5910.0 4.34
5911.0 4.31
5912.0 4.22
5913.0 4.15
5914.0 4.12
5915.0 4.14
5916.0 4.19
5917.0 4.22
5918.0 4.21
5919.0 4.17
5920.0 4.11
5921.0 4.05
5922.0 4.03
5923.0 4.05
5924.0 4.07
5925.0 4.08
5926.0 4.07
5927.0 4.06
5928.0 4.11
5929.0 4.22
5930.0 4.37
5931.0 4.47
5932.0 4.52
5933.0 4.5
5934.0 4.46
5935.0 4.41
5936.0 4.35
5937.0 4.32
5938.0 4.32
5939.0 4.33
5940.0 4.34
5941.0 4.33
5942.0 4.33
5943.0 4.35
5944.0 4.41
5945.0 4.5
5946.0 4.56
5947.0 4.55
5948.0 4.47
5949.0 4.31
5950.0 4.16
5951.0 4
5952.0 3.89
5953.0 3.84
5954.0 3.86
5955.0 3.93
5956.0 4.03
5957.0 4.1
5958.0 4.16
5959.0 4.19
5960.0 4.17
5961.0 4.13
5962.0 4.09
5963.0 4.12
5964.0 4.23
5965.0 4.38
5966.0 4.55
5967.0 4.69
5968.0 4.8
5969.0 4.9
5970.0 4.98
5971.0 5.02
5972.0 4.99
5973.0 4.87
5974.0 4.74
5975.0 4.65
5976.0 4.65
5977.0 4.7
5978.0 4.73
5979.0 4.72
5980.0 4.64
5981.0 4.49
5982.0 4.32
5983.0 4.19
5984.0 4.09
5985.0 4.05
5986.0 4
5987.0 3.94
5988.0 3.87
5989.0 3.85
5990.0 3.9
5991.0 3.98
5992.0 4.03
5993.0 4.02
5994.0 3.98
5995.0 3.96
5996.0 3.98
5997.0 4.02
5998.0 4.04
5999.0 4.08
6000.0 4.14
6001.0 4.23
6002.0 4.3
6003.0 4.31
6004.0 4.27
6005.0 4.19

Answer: 6.05 angstroms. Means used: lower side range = 4.28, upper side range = 4.32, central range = 3.5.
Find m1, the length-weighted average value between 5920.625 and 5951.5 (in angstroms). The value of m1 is 4.29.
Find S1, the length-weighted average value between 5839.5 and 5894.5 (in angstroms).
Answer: 3.93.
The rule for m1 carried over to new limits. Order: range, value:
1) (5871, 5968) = 4.01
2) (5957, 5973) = 4.49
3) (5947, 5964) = 4.11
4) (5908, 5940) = 4.23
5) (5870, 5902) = 3.54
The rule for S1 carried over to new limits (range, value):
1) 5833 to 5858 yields 4.01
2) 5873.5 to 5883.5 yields 4.38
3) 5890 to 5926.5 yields 3.71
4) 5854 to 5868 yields 4.22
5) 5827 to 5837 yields 4.11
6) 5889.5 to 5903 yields 2.88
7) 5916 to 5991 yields 4.31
